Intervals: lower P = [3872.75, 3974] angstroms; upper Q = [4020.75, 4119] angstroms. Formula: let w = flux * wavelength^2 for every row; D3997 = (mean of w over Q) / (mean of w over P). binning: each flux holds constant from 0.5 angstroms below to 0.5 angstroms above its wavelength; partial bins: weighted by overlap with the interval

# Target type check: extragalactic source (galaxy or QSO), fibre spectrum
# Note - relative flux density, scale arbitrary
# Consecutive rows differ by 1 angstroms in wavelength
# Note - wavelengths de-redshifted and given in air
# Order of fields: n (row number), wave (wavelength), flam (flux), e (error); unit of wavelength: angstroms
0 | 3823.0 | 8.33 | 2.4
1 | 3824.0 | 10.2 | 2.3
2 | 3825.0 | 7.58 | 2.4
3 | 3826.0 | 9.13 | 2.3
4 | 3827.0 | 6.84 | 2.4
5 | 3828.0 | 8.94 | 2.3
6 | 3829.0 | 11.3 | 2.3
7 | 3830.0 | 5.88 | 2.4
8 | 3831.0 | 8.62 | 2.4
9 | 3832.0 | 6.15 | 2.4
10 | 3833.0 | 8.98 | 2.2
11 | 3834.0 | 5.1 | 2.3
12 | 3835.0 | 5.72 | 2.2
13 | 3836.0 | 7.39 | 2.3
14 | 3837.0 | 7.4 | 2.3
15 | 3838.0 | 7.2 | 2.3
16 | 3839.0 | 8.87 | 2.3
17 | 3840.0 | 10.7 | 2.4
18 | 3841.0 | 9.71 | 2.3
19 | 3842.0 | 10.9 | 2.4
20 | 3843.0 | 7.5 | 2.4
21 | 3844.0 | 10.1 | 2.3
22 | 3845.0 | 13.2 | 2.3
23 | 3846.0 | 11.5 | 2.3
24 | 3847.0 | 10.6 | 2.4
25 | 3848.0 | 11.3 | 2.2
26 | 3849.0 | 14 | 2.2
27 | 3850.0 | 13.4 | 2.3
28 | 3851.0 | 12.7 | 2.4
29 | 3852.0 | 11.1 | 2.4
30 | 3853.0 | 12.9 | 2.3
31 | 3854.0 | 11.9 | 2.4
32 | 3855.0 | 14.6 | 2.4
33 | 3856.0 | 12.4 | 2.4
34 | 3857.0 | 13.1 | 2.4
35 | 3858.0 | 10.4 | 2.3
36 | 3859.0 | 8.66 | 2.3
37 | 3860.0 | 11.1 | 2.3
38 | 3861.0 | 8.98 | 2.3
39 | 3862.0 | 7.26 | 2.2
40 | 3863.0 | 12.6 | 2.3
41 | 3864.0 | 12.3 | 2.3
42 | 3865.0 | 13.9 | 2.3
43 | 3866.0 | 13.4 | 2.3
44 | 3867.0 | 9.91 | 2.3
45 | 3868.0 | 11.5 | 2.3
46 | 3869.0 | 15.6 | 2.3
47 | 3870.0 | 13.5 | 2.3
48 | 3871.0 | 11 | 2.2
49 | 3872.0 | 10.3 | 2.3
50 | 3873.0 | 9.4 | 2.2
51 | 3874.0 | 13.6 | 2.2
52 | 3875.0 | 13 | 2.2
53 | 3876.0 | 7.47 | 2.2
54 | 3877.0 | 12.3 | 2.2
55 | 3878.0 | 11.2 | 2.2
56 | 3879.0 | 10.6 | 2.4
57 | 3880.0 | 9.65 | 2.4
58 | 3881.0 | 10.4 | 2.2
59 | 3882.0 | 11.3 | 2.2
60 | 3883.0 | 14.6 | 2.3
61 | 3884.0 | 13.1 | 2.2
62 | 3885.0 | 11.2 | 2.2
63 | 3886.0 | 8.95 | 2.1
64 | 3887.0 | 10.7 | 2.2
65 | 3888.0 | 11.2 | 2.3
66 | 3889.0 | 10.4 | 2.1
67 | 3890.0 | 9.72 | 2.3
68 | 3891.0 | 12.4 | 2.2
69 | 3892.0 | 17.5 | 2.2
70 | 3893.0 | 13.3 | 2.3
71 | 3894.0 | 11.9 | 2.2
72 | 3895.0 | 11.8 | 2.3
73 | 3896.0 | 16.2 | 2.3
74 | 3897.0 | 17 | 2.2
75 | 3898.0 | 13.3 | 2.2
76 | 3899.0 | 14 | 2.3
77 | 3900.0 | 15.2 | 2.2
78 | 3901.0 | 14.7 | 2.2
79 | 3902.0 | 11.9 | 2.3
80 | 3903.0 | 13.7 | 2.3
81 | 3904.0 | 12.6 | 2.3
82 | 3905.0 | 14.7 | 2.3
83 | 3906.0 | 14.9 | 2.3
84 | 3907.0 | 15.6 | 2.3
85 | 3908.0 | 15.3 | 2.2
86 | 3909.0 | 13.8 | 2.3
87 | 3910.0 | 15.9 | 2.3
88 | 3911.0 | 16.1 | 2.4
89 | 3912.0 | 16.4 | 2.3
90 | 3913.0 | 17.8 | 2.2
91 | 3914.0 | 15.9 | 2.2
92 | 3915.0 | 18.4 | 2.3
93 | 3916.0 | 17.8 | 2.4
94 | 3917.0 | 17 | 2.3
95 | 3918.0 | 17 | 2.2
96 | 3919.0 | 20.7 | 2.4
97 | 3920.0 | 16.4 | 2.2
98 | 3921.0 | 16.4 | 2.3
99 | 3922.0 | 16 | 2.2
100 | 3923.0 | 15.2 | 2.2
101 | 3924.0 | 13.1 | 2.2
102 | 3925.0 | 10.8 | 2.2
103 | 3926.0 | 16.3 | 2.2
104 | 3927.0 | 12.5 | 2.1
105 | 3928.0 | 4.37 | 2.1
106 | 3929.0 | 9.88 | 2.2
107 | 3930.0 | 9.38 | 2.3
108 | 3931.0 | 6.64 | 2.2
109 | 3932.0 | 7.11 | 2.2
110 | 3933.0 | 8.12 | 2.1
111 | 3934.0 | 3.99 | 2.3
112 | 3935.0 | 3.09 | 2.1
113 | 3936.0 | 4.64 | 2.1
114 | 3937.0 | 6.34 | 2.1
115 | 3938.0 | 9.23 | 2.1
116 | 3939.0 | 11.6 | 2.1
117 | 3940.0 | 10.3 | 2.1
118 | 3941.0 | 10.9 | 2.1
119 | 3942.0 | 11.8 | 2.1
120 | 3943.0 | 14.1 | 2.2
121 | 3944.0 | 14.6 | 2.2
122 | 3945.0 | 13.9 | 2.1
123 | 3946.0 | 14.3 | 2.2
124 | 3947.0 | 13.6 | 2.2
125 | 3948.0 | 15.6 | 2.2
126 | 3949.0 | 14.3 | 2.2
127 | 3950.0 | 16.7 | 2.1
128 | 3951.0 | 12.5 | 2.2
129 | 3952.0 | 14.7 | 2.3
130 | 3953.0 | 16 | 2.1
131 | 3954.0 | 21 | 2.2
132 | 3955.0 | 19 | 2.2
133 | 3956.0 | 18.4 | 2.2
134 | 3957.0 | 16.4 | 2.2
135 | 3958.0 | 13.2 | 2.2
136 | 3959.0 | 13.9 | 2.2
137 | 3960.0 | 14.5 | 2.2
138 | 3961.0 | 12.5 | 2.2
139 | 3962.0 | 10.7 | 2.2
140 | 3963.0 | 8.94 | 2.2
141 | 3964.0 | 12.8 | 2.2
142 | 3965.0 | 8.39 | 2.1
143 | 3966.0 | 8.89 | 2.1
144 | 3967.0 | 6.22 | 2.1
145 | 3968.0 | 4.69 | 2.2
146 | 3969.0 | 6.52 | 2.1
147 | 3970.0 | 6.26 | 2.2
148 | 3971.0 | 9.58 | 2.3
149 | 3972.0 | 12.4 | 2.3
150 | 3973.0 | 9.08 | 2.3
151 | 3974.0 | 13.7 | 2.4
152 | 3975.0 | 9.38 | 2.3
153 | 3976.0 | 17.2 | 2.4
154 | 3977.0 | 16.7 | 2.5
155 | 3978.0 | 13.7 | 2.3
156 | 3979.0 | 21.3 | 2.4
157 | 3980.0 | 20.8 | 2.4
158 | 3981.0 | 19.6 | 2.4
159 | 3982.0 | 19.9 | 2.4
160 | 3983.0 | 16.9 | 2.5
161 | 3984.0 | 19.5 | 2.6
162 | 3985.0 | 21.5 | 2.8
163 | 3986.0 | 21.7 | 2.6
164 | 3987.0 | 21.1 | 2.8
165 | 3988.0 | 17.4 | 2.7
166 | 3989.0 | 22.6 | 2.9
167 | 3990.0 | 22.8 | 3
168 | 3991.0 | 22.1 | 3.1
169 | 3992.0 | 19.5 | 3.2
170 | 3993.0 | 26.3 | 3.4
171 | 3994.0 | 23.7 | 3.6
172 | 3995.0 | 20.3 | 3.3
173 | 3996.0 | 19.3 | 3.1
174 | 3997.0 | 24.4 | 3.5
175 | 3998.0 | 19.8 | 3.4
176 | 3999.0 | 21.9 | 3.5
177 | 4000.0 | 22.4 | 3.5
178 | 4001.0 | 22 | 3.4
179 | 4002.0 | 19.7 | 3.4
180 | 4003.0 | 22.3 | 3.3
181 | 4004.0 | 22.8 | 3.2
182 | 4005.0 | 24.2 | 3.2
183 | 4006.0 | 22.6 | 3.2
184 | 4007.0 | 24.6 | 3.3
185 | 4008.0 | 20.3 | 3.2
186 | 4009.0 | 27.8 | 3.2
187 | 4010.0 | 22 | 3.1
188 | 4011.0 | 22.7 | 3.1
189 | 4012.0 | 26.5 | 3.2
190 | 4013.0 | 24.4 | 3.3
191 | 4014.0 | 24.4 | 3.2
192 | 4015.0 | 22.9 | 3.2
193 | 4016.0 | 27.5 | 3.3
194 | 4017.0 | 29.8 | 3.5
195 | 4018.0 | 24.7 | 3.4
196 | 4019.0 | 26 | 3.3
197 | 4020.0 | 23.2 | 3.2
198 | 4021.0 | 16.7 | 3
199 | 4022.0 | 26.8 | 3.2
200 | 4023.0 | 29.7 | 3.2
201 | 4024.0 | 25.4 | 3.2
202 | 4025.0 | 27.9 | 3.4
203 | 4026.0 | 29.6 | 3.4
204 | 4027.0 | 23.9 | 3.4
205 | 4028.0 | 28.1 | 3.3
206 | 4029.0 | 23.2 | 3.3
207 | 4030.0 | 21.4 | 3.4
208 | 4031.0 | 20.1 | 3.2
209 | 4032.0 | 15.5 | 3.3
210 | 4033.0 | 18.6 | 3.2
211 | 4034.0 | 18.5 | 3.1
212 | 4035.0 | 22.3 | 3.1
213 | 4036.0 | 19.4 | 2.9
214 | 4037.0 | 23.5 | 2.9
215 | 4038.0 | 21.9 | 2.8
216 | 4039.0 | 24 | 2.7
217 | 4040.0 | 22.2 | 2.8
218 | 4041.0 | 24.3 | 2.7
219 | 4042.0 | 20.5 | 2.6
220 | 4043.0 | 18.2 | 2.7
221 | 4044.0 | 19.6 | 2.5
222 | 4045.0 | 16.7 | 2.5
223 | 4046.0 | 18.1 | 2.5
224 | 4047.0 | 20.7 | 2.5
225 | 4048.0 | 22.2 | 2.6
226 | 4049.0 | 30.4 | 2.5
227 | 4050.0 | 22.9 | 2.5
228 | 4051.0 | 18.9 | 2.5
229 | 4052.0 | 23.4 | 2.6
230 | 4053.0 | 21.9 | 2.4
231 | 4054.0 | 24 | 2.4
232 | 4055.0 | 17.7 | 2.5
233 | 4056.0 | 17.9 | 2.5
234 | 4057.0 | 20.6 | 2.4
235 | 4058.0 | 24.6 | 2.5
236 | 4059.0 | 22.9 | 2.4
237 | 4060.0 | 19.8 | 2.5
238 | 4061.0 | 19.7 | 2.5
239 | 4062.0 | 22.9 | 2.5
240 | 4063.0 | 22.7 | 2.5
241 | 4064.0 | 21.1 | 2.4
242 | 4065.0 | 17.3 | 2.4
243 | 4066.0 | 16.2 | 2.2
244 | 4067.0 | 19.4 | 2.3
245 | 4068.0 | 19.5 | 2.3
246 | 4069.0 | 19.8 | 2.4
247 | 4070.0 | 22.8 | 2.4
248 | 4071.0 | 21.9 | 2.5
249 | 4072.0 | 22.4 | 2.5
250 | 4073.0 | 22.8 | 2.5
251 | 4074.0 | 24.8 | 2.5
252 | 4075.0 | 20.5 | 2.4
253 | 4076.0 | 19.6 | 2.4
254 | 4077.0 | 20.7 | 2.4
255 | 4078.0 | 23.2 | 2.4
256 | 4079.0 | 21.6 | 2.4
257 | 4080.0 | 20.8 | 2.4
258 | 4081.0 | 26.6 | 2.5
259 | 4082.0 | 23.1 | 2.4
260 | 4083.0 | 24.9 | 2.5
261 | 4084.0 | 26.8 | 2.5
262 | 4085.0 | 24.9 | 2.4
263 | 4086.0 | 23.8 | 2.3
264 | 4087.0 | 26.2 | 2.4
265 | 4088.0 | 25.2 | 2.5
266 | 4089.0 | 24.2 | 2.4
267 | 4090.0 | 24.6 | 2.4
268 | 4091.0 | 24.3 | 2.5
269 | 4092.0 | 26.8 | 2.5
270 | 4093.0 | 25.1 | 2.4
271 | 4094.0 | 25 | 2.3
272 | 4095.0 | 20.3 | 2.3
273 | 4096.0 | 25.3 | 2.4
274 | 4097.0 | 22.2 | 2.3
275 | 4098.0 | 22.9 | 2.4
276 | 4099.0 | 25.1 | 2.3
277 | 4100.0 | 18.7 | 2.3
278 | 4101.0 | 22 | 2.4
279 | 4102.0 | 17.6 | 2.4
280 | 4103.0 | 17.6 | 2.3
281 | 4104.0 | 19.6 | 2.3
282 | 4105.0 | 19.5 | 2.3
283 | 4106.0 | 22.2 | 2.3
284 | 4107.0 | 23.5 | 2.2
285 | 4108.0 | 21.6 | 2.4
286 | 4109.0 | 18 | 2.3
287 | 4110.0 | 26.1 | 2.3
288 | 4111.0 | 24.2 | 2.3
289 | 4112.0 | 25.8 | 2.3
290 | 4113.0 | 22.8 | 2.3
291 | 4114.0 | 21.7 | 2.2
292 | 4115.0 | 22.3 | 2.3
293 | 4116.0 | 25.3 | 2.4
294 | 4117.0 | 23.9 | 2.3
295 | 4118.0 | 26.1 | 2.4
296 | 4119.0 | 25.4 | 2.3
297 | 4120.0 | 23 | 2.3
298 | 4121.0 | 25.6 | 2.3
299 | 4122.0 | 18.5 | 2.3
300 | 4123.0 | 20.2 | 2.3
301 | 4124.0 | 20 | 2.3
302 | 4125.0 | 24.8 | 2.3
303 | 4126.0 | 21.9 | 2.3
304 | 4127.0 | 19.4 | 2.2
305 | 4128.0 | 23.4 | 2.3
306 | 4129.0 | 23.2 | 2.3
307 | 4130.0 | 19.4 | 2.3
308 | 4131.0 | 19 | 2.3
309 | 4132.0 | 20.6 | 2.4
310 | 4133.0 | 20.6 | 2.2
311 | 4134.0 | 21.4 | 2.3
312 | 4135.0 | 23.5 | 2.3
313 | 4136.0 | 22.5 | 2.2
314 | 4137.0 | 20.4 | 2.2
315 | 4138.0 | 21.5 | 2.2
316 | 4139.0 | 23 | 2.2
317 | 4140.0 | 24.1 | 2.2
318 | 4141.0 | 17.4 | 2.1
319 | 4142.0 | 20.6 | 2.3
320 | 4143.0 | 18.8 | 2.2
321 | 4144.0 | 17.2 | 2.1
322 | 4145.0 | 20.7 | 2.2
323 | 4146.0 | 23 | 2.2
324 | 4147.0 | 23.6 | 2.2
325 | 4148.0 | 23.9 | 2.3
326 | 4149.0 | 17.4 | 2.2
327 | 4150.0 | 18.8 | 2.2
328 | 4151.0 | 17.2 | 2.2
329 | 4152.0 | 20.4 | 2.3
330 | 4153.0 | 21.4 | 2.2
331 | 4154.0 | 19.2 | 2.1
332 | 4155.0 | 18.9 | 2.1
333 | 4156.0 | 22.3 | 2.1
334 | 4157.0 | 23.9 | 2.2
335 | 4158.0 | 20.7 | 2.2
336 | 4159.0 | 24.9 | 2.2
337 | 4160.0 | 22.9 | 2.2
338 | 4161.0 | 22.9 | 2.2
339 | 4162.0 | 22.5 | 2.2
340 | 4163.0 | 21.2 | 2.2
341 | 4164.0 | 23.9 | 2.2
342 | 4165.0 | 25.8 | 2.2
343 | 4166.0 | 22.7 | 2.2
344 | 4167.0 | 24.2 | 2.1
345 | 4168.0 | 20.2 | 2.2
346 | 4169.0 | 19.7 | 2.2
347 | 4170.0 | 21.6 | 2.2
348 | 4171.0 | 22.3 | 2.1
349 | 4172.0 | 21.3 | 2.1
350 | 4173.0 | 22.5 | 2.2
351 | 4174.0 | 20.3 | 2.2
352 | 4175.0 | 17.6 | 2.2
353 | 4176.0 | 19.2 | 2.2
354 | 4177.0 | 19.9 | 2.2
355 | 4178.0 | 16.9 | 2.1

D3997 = 1.91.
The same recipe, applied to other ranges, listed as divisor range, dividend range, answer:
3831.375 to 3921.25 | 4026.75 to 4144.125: 1.97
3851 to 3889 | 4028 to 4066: 2.01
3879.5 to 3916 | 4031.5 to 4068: 1.64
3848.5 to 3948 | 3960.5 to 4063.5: 1.72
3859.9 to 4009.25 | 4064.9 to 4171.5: 1.67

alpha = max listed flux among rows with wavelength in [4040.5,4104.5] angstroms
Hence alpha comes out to 30.4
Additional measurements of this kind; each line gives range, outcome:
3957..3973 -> 16.4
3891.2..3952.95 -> 20.7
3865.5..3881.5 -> 15.6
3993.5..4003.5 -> 24.4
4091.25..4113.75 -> 26.8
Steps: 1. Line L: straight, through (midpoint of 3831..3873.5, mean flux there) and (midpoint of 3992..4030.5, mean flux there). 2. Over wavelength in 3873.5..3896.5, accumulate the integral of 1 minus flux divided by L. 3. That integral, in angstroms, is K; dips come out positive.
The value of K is 2.7 angstroms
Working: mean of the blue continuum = 10.6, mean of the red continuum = 23.9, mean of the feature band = 11.8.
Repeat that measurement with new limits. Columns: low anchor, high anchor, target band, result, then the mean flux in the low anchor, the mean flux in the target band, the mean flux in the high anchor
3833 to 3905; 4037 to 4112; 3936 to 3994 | 6.60 angstroms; 11.5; 14.7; 22.1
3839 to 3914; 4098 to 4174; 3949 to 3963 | 0.14 angstroms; 12.4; 15.1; 21.7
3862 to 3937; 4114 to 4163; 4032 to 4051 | -3.33 angstroms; 12.6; 21.1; 21.6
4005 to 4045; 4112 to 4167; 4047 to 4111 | 1.01 angstroms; 23.3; 22.2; 21.8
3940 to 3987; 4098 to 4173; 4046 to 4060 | -2.99 angstroms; 14.1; 21.9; 21.7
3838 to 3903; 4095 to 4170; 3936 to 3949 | 2.33 angstroms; 11.8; 12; 21.8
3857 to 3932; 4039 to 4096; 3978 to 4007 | -4.98 angstroms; 12.9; 21.3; 22.2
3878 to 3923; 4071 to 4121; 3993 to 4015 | -4.62 angstroms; 14.1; 22.8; 23.1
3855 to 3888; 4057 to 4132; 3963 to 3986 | 4.27 angstroms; 11.4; 13.5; 22.4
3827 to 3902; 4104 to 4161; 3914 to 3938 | 2.97 angstroms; 11.2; 11.8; 21.7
